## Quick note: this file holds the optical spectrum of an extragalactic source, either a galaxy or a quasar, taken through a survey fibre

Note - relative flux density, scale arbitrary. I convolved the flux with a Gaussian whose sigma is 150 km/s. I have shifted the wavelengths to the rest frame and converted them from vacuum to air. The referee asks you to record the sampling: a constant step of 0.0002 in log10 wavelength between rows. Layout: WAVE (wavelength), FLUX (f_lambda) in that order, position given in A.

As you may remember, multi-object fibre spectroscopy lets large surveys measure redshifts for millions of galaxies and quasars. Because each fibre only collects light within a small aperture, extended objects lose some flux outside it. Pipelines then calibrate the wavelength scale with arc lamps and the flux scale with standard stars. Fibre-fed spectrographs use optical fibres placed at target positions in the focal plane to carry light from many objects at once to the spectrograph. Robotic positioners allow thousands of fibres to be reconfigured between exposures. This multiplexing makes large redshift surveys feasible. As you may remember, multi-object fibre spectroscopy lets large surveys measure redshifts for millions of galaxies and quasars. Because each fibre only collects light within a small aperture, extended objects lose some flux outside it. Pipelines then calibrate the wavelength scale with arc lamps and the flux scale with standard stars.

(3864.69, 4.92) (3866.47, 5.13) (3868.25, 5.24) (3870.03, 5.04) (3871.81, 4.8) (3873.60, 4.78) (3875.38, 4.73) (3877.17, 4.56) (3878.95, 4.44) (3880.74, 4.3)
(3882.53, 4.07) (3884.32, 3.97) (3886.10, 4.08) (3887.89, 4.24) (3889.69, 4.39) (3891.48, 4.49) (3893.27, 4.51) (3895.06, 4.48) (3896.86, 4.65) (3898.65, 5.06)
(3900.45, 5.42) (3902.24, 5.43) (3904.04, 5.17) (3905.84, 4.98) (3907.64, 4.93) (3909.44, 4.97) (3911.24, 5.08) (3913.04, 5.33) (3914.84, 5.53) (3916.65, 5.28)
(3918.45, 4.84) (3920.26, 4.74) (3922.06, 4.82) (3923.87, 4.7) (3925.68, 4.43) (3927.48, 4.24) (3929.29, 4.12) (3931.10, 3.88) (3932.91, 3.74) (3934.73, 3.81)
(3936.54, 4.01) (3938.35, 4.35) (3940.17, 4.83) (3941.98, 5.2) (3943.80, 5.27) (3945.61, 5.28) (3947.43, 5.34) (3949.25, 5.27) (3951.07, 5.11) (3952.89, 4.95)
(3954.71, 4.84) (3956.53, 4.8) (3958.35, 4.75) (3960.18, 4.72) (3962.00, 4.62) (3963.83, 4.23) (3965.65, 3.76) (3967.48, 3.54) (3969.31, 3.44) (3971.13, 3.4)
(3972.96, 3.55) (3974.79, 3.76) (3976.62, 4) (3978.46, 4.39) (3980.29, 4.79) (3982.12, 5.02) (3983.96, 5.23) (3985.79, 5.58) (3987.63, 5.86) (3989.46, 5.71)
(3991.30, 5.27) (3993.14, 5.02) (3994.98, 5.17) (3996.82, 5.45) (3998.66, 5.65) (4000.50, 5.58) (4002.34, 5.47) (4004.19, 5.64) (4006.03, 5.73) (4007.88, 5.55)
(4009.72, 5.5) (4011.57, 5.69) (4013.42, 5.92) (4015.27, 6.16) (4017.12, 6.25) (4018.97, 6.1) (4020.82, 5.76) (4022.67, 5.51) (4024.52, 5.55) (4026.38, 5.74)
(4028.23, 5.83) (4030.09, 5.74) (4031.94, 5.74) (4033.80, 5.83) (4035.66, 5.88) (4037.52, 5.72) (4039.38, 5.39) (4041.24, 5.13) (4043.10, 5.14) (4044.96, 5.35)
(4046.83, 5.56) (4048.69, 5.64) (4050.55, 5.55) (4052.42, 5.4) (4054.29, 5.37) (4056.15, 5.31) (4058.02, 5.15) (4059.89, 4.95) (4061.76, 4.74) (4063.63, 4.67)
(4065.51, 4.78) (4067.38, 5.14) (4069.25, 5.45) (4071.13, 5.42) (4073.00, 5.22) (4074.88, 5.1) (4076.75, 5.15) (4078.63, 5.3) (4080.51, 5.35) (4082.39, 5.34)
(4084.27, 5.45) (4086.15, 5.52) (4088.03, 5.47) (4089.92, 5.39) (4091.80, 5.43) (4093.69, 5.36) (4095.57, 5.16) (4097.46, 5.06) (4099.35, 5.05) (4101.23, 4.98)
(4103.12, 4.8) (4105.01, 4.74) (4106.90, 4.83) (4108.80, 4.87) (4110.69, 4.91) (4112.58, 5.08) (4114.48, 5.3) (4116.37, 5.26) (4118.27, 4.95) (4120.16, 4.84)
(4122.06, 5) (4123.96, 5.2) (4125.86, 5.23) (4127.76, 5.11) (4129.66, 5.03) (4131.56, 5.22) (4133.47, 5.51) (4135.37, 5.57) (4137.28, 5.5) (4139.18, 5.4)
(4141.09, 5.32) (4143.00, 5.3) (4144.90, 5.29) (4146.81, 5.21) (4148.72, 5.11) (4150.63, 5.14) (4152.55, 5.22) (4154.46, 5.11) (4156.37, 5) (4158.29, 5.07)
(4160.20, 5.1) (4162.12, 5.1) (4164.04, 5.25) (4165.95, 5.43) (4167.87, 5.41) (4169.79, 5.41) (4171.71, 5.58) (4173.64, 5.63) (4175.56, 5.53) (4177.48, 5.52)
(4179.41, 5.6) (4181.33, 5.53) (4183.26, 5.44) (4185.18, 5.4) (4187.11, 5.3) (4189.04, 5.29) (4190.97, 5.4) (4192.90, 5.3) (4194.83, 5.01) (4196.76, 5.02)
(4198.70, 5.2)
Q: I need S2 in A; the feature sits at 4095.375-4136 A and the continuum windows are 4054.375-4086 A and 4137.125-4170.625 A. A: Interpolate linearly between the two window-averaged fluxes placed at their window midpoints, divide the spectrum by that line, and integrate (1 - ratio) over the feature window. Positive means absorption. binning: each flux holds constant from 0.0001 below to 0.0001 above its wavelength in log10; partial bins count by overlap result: 1.06 A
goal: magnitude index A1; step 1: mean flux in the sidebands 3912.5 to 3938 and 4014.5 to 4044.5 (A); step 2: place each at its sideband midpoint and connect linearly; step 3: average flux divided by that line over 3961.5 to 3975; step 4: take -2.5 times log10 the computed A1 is 0.31 mag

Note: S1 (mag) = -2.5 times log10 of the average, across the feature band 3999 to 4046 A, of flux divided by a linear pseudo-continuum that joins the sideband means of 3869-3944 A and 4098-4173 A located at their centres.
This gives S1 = -0.16 mag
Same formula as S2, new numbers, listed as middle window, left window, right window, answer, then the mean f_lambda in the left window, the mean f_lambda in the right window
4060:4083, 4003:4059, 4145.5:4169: 1.5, 5.63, 5.18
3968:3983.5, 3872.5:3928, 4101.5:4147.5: 2.6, 4.73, 5.14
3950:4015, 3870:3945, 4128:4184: -0.8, 4.66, 5.33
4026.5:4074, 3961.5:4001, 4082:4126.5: -4.3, 4.68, 5.13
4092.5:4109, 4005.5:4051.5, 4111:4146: 1.1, 5.68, 5.22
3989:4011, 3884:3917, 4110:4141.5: -2.1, 4.85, 5.2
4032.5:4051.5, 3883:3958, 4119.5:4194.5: -1.9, 4.74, 5.3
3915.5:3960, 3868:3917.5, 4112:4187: 1.6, 4.78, 5.28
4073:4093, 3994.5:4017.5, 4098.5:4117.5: -0.8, 5.67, 4.98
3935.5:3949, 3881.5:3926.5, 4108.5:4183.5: -0.1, 4.78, 5.26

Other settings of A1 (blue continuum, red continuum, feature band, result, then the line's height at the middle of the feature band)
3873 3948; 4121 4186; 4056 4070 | 0.02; 5.07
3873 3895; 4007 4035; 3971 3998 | 0.12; 5.42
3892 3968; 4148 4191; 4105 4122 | 0.04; 5.19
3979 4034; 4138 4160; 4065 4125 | 0.04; 5.35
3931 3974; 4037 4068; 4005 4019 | -0.19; 4.91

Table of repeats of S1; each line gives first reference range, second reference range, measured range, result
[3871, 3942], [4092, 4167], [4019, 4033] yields -0.17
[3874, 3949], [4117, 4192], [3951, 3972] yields 0.12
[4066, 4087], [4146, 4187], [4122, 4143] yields 0.00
